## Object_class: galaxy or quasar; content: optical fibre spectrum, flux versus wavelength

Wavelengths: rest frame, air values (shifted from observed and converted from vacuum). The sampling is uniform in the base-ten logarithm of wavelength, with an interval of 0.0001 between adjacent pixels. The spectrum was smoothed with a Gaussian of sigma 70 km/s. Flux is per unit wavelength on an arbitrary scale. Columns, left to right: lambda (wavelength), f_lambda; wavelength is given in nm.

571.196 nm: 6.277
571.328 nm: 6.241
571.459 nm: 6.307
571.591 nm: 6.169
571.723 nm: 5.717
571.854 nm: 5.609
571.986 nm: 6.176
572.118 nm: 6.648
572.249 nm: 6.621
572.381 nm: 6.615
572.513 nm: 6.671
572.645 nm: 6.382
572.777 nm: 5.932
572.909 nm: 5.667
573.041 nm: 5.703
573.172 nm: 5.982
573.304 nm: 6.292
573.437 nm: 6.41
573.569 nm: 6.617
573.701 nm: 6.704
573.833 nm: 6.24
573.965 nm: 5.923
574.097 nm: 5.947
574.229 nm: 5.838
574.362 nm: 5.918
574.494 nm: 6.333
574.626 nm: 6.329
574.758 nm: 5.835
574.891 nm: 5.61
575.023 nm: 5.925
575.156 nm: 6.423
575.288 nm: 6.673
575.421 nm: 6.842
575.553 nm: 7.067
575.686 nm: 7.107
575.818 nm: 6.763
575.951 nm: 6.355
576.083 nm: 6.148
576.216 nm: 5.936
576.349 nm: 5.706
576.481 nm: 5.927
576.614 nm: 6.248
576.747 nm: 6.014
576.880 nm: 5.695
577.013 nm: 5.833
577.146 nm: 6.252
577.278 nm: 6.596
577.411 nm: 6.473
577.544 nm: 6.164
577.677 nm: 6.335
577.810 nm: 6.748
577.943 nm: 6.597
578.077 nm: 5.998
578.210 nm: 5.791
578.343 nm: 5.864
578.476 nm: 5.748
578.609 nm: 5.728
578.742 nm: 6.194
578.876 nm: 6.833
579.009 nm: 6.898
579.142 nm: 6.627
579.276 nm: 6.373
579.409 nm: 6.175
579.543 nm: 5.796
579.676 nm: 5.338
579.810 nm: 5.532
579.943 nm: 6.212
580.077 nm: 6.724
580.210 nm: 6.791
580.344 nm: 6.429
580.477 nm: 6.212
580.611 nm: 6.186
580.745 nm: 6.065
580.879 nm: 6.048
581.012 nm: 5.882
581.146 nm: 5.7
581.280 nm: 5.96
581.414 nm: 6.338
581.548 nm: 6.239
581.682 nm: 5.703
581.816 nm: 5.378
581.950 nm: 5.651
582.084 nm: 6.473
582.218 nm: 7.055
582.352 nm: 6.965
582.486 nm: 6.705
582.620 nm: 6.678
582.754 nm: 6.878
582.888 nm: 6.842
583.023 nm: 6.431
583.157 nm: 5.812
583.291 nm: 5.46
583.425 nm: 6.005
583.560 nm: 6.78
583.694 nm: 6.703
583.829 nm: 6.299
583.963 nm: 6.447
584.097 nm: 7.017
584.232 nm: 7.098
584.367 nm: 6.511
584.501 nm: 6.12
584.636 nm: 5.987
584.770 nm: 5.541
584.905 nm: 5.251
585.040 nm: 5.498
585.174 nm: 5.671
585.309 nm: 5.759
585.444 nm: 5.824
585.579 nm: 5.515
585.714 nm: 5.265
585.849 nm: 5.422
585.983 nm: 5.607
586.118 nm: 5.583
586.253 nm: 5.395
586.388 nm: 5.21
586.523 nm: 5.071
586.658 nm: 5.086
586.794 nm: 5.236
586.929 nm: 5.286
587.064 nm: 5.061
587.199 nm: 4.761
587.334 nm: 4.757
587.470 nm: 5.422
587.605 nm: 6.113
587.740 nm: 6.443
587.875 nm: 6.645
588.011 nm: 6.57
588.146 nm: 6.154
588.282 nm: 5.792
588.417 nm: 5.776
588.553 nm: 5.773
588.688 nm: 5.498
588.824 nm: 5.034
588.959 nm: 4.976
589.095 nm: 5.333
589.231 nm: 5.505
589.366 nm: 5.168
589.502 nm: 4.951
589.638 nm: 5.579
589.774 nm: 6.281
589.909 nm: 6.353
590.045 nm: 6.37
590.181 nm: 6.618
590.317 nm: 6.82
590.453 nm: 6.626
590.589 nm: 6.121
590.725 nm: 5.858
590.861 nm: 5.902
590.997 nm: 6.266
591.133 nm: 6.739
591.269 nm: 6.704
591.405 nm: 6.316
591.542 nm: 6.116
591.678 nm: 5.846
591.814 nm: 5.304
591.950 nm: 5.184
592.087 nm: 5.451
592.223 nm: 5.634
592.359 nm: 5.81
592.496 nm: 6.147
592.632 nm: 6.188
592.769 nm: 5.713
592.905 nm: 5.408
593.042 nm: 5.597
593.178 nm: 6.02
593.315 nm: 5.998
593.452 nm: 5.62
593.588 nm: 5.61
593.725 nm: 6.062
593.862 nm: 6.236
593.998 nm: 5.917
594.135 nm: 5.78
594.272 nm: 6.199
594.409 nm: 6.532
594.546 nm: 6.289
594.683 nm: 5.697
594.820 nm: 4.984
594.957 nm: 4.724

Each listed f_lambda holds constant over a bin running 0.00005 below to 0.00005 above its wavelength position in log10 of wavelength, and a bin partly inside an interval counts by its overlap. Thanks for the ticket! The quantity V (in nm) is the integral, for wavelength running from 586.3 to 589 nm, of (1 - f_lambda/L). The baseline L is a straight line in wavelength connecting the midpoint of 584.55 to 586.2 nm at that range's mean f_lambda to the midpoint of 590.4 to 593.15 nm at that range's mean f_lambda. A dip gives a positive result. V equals 0.08 nm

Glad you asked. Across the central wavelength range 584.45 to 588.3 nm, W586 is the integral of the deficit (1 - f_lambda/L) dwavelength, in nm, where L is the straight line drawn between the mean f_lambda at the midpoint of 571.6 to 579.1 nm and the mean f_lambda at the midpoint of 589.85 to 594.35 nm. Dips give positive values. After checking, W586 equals 0.32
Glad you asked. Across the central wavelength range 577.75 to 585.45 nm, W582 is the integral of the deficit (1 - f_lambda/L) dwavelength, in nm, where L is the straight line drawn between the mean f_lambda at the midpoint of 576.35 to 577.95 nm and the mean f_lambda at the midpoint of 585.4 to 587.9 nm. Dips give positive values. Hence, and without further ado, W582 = -0.48 nm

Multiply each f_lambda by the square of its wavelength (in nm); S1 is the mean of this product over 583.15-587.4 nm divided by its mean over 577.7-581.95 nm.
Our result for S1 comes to 1.0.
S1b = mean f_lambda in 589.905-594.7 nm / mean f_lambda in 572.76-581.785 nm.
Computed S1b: 1.0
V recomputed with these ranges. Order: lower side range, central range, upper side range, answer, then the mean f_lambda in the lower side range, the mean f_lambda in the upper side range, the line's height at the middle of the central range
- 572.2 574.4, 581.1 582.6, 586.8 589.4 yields -0.10 nm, 6.2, 5.58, 5.84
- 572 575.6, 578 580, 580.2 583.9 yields 0.06 nm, 6.26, 6.27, 6.26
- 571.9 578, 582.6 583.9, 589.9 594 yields -0.05 nm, 6.26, 6.01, 6.14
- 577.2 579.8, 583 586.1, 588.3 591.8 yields 0.04 nm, 6.21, 5.93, 6.06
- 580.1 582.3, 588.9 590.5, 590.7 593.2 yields 0.02 nm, 6.15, 5.9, 5.96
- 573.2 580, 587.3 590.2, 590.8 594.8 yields 0.11 nm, 6.21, 5.93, 6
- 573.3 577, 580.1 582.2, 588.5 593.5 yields 0.00 nm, 6.24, 5.86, 6.09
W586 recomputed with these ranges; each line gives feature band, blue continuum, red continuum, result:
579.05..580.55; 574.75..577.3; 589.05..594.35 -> -0.01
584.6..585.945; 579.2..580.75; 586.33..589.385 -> 0.04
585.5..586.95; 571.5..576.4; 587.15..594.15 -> 0.15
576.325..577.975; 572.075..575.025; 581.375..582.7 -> 0.01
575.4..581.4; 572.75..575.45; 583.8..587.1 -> -0.24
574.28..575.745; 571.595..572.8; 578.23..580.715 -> -0.03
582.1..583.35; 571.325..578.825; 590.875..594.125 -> -0.10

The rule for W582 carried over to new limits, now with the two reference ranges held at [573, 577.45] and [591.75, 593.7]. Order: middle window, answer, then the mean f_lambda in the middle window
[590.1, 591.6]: -0.16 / 6.37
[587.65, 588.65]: -0.05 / 6.15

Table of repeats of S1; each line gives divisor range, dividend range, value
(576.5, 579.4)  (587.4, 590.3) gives 0.97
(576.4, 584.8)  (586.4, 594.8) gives 0.96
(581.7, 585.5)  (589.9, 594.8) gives 0.99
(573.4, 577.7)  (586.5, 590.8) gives 0.96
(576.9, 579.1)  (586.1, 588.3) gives 0.92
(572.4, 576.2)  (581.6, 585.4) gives 1.03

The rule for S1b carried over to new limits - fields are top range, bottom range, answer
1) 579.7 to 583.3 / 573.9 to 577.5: 1.00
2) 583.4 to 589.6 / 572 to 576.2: 0.91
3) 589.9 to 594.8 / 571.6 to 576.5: 0.96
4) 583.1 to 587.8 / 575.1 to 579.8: 0.92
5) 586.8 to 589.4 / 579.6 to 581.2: 0.92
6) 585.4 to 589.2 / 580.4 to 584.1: 0.88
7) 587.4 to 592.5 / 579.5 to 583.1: 0.95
